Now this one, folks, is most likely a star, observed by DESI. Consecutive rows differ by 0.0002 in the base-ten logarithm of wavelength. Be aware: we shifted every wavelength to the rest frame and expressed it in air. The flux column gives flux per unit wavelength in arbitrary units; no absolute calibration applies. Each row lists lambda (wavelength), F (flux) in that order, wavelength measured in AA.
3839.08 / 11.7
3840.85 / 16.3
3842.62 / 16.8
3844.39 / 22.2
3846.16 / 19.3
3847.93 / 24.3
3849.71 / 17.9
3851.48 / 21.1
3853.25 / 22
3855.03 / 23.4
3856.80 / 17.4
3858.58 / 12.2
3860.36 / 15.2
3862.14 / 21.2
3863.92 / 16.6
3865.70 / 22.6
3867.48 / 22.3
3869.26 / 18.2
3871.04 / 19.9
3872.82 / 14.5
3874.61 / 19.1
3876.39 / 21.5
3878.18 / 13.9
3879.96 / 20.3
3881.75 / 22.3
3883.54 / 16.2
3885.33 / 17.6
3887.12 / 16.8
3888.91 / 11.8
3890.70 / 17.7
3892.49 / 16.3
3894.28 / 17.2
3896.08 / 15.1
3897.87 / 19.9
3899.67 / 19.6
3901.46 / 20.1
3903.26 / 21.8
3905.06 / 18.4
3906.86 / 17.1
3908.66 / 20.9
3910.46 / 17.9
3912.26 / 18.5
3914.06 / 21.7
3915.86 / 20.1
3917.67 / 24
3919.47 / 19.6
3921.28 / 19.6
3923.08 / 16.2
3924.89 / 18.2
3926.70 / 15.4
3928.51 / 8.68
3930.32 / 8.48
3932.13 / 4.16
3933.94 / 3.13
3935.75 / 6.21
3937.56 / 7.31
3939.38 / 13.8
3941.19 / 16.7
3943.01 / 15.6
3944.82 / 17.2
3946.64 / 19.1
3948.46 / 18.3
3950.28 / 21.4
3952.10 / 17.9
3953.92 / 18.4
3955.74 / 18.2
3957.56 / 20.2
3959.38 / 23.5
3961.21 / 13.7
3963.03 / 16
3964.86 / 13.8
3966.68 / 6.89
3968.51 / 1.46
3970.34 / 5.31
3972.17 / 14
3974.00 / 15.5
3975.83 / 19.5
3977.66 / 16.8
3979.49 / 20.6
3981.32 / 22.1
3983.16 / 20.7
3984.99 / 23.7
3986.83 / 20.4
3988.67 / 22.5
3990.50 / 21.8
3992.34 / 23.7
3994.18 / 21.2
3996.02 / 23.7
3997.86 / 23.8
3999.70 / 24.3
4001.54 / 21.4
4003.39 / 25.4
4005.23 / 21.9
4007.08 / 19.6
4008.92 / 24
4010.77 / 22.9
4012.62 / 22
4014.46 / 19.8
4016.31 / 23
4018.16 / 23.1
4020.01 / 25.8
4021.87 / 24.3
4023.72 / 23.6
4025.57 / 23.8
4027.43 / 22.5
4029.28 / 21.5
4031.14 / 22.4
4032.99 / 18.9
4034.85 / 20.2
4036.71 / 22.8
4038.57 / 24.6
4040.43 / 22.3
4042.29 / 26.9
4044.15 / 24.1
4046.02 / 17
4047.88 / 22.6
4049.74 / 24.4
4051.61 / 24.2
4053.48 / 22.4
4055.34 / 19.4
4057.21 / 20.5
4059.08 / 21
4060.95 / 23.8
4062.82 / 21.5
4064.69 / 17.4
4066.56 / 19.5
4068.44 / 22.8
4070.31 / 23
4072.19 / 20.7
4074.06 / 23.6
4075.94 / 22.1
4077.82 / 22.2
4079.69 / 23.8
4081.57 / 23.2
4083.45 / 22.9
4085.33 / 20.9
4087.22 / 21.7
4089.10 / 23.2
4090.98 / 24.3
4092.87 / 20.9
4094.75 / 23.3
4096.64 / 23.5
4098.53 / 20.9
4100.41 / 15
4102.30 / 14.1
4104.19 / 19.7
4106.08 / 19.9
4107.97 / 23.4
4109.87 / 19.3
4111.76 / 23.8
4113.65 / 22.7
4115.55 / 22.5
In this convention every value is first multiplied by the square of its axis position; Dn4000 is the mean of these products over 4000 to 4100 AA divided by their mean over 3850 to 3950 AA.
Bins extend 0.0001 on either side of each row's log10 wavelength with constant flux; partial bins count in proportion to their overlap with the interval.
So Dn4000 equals 1.41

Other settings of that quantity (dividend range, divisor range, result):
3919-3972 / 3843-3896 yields 0.78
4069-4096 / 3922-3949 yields 1.94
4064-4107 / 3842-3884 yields 1.24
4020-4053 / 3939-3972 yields 1.54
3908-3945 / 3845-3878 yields 0.79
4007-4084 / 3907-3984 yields 1.50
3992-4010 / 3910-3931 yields 1.37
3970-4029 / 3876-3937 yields 1.36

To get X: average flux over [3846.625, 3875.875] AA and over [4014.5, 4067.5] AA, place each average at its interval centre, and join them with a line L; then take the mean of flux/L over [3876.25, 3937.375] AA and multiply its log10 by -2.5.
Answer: 0.21 mag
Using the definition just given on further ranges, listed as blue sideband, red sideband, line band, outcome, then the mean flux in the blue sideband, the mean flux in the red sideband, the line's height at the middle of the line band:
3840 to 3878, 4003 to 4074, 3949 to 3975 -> 0.37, 19.1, 22.2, 20.9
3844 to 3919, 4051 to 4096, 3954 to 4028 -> 0.04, 18.9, 22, 20.7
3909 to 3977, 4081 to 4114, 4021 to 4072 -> -0.16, 15.1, 21.2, 19.2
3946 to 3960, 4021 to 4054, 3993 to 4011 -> -0.07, 19.6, 22.7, 21.4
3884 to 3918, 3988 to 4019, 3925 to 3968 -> 0.40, 18.4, 22.6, 20.3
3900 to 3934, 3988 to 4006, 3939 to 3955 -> 0.09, 16.9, 23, 19.2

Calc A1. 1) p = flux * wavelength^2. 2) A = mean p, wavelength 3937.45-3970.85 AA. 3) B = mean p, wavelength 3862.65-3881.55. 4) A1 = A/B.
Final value 0.8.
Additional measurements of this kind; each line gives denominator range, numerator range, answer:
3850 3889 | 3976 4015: 1.26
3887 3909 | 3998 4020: 1.34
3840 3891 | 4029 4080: 1.30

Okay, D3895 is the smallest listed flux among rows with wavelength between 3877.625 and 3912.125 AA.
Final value 11.8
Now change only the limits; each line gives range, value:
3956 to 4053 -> 1.46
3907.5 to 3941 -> 3.13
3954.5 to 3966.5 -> 13.7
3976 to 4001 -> 16.8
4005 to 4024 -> 19.6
